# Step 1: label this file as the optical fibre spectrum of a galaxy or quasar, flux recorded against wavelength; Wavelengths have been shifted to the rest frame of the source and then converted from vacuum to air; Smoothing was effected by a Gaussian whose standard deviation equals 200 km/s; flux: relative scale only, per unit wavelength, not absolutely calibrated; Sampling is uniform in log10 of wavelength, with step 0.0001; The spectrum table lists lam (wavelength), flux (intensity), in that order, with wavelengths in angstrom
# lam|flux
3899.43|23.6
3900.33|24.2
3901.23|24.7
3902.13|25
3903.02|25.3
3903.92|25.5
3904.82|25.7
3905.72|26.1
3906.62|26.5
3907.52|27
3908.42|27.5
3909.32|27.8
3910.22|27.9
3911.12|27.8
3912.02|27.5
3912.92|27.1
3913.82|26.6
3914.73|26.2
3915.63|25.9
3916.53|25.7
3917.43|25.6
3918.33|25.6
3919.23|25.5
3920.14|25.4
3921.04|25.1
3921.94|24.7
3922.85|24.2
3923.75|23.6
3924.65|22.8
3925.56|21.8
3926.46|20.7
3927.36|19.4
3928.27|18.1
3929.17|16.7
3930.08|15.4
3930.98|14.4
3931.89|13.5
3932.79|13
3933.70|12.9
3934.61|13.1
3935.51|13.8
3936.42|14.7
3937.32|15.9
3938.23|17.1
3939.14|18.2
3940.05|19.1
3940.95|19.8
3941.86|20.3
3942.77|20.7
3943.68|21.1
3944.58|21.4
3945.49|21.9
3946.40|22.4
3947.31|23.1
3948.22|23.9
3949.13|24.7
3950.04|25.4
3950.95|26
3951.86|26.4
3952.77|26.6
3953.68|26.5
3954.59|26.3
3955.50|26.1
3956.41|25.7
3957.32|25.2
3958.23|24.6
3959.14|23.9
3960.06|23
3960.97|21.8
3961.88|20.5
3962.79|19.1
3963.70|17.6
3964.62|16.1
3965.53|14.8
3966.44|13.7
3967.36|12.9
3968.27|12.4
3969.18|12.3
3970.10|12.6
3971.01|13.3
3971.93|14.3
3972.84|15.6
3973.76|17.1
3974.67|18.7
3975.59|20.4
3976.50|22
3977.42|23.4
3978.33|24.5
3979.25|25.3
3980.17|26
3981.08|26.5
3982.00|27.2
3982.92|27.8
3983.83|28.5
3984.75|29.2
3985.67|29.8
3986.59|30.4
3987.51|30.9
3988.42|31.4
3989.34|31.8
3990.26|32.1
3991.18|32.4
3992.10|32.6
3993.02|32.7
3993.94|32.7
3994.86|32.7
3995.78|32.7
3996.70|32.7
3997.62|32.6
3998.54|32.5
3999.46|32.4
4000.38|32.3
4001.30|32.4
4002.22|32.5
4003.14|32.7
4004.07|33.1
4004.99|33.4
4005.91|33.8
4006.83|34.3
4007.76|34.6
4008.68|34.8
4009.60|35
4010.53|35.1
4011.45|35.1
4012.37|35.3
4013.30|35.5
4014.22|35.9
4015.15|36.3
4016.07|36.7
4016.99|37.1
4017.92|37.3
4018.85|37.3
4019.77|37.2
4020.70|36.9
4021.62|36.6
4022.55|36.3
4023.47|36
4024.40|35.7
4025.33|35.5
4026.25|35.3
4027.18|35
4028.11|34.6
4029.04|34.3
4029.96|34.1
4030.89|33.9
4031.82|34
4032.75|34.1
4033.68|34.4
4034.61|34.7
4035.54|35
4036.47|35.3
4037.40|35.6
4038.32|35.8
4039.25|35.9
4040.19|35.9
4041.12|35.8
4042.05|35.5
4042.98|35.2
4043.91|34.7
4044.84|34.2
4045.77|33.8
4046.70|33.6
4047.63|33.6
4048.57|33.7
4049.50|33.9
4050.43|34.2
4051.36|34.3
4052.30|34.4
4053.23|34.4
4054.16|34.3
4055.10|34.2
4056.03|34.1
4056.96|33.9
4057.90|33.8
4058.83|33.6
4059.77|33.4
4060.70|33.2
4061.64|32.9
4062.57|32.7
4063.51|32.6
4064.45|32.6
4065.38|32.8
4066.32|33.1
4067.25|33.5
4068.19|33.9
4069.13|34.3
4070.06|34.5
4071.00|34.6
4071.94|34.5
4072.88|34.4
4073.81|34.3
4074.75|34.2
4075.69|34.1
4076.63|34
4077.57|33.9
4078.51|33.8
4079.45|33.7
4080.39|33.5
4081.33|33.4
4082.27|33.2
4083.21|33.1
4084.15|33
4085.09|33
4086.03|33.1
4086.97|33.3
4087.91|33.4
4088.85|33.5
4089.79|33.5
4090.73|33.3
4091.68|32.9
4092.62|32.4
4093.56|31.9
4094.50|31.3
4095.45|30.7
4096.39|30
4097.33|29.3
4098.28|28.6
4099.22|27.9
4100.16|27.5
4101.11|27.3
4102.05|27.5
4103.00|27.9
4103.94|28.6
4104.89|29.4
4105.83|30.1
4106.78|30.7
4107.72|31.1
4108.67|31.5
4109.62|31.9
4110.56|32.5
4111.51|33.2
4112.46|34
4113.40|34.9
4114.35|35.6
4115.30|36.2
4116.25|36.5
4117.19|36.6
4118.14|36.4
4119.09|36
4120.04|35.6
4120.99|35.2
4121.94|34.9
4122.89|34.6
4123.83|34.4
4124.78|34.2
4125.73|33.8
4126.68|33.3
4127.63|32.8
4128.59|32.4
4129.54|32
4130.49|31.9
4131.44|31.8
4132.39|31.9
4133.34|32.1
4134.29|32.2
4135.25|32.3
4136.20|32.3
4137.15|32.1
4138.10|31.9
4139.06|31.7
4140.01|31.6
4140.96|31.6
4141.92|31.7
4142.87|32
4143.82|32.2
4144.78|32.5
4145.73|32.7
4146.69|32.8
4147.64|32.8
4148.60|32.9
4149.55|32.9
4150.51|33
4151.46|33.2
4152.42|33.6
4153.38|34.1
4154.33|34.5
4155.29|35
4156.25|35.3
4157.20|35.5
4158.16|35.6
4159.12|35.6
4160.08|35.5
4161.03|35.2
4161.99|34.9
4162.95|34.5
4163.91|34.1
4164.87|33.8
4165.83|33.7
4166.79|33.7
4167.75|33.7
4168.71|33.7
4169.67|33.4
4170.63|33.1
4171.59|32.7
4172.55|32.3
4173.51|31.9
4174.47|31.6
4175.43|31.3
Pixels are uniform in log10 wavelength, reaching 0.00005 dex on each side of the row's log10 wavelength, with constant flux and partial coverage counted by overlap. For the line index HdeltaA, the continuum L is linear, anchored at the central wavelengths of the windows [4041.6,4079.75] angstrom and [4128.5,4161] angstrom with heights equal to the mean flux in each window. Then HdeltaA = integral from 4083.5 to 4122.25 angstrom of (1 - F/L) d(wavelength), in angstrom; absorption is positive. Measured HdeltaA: 1.41 angstrom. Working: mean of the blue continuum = 33.9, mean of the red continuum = 33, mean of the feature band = 32.2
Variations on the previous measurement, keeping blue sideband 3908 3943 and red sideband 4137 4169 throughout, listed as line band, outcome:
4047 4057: -2.1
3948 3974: 3.2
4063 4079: -2.6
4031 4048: -4.6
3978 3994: -3.2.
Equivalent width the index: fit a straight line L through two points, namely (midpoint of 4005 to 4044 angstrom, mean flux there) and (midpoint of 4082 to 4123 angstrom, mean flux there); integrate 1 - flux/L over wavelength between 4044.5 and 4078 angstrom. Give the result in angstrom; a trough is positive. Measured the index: 0.1 angstrom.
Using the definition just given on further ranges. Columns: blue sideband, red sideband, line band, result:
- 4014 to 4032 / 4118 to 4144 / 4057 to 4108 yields 2.97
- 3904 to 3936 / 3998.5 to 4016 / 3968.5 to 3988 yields 5.08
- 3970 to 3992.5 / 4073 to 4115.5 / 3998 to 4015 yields -4.64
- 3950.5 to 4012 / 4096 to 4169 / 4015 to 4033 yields -4.80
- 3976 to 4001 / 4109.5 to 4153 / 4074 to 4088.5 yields -0.64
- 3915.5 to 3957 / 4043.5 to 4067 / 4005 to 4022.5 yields -3.82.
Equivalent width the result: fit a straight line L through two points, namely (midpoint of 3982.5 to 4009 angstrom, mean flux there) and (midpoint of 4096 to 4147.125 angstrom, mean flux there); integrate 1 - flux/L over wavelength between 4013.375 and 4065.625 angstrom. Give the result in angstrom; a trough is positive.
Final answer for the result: -4.3 angstrom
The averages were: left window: 32.1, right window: 32.3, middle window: 34.8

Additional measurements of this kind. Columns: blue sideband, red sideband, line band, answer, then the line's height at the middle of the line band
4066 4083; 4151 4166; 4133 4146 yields 0.91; 34.5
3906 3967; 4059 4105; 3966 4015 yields -3.80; 25.8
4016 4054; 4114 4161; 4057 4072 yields 0.53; 34.7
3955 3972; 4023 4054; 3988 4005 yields -4.55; 25.7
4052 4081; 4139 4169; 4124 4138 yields 0.48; 33.7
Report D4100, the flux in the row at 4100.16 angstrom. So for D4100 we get 27.5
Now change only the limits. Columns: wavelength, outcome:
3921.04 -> 25.1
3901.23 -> 24.7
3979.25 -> 25.3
